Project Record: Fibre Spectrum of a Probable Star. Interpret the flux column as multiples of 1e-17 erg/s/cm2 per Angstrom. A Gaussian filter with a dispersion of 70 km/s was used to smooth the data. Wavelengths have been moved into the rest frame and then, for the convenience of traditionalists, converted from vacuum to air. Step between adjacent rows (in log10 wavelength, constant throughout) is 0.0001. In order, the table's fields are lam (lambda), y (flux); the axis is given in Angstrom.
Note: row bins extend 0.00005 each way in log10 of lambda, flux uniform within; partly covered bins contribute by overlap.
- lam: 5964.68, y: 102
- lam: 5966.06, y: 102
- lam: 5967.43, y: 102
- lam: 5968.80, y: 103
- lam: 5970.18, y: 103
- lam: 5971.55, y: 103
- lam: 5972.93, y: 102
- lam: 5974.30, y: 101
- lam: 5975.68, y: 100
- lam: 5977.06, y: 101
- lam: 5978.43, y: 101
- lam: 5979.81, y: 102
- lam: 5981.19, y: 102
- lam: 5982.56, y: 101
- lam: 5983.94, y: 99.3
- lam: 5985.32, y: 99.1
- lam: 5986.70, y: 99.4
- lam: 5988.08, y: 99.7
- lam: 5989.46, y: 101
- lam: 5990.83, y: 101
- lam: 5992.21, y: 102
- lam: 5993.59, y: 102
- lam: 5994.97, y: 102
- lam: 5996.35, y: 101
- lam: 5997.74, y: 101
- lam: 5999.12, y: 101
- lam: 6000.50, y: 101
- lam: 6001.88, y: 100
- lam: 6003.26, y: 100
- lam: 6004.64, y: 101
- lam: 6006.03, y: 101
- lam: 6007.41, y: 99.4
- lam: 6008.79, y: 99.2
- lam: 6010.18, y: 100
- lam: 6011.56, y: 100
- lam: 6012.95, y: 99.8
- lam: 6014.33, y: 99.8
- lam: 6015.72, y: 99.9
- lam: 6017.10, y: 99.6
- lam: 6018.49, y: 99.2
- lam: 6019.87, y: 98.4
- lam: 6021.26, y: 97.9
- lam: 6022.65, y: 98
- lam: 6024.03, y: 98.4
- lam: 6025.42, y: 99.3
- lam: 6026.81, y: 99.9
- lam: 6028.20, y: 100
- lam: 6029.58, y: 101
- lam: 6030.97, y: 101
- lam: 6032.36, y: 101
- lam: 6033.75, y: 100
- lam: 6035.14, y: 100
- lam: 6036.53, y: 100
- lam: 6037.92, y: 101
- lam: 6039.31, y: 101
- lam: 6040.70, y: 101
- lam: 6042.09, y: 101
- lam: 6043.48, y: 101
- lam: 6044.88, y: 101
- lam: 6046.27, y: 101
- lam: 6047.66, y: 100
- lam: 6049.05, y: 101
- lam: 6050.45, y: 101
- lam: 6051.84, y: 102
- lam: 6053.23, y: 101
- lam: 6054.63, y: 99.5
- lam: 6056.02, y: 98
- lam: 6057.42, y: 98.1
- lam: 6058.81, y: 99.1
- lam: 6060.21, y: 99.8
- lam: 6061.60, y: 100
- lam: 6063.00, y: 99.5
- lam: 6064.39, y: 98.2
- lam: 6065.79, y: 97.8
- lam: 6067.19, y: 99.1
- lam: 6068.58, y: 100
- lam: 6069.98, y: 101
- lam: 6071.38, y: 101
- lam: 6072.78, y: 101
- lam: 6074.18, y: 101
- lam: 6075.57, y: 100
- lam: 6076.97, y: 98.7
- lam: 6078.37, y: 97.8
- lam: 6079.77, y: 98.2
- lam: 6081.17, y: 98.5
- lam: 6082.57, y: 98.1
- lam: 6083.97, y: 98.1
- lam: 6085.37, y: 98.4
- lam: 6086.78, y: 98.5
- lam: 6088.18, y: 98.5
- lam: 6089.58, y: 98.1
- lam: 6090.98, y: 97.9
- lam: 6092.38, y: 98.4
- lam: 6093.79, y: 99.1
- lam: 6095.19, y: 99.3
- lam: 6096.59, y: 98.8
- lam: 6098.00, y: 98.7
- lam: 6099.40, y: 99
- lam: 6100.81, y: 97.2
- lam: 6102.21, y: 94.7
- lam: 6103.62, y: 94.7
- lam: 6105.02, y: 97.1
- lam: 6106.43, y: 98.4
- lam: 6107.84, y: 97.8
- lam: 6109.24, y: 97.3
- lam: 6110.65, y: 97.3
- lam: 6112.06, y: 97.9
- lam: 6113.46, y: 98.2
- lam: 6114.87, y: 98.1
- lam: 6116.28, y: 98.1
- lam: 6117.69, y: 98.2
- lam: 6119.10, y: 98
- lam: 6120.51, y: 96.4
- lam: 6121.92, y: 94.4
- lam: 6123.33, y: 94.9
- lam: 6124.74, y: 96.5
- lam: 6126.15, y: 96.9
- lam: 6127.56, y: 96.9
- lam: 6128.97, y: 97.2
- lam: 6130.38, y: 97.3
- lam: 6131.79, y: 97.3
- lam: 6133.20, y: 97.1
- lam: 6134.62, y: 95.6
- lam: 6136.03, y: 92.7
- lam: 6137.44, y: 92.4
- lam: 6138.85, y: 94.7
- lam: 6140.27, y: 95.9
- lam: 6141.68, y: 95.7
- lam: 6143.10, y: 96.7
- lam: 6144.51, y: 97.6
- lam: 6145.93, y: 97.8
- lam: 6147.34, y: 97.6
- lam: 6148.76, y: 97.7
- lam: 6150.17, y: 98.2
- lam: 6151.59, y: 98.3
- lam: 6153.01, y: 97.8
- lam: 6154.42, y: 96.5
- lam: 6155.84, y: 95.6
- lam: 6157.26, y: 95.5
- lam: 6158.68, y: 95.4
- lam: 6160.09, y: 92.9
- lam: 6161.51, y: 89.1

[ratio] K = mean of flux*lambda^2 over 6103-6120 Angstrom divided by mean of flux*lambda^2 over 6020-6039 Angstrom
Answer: 1.00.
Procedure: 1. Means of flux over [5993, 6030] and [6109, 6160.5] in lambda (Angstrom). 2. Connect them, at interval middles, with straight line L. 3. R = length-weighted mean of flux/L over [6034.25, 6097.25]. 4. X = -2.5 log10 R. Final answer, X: -0.012 mag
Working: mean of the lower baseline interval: 100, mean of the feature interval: 99.6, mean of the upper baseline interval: 96.6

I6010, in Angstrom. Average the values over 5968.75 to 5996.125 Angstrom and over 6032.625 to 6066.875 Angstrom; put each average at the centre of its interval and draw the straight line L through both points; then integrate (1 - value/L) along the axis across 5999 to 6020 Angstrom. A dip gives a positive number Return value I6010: 0.16 Angstrom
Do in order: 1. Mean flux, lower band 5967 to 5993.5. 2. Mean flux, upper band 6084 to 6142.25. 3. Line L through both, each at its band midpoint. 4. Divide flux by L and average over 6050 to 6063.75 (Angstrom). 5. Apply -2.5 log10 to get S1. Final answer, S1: -0.011 mag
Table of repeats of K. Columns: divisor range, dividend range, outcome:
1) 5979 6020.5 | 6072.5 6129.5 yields 1.01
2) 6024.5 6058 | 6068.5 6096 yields 1.00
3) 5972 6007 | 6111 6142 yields 1.00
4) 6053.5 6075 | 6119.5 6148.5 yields 0.99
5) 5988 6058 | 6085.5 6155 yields 1.00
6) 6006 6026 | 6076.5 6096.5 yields 1.01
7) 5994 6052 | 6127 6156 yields 1.00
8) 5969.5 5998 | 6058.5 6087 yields 1.01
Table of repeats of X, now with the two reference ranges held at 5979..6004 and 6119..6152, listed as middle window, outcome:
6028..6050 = -0.015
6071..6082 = -0.014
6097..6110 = 0.002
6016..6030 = 0.007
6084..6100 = -0.010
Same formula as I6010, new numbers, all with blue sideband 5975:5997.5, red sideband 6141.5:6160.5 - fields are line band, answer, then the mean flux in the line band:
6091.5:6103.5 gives 0.01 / 97.9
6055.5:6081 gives -0.14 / 99.4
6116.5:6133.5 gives 0.11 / 96.8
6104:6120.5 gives 0.00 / 97.7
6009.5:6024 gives 0.12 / 99.3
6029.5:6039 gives -0.09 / 101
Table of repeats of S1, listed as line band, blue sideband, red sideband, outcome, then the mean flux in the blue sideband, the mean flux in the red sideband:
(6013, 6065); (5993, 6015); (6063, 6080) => 0.00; 100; 99.6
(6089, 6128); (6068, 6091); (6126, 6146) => 0.00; 99.1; 96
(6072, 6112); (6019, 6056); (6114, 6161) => 0.00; 100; 96.4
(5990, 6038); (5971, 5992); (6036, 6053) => 0.01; 101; 101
